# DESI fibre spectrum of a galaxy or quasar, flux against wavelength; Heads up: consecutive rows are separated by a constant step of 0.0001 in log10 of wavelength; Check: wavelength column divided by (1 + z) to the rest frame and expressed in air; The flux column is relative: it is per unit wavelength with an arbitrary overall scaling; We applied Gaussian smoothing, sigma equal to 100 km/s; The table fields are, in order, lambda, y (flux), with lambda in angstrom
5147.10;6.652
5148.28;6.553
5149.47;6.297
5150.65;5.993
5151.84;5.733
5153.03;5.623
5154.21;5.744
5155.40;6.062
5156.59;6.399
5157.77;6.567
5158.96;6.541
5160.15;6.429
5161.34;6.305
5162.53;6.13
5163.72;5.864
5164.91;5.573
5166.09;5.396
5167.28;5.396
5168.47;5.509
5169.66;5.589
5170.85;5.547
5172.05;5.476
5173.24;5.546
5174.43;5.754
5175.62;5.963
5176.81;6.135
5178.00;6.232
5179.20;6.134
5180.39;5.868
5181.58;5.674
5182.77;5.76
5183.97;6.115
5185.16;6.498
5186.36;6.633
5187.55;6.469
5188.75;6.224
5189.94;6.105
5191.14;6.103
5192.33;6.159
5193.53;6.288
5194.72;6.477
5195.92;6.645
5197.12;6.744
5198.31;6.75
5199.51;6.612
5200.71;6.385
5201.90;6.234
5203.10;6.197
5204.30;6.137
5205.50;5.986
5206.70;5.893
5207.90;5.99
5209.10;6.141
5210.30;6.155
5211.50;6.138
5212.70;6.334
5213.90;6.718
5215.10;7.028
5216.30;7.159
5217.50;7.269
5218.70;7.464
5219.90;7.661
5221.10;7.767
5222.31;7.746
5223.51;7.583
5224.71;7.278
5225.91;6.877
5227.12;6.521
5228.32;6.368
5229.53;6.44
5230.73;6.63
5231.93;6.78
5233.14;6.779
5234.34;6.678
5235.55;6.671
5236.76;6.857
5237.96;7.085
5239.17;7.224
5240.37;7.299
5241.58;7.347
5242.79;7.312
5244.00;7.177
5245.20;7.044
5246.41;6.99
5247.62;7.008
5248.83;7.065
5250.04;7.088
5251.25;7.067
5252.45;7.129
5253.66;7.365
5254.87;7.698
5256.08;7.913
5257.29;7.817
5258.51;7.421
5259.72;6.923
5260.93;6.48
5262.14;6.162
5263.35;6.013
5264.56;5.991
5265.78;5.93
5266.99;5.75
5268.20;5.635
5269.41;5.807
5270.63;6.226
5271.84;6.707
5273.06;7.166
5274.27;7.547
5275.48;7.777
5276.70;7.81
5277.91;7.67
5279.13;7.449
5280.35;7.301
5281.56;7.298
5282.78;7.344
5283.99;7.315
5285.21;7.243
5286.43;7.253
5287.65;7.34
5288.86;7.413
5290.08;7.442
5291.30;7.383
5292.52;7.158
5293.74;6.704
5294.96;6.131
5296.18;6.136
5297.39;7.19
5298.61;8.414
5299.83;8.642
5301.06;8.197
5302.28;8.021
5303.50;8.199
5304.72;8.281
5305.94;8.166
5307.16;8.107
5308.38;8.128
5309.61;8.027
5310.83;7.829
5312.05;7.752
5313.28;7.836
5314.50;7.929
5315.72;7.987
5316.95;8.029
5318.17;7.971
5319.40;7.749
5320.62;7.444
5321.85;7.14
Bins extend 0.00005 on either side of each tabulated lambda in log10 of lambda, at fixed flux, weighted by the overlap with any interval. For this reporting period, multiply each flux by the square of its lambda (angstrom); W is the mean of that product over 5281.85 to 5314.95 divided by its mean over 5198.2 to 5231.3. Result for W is 1.2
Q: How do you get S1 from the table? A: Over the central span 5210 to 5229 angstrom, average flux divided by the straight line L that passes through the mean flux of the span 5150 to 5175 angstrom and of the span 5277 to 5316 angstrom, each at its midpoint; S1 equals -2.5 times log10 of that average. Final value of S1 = -0.07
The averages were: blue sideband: 5.87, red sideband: 7.6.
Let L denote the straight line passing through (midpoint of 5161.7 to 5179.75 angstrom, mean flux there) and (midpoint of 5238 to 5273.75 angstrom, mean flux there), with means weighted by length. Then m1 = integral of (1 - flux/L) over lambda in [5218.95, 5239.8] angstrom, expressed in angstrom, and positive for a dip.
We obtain -1.6 angstrom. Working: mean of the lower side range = 5.76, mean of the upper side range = 6.86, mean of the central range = 7.01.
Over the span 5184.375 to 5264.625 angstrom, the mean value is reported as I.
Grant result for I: 6.78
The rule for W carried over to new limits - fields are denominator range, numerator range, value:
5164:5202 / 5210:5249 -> 1.17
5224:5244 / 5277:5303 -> 1.09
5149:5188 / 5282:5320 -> 1.35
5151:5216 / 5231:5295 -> 1.18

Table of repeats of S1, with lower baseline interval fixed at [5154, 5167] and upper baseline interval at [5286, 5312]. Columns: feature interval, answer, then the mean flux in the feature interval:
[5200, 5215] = 0.07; 6.22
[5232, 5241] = 0.00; 6.93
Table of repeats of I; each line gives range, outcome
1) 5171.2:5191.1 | 6.03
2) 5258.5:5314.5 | 7.24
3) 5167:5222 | 6.3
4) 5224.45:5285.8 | 6.95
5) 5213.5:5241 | 7.04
